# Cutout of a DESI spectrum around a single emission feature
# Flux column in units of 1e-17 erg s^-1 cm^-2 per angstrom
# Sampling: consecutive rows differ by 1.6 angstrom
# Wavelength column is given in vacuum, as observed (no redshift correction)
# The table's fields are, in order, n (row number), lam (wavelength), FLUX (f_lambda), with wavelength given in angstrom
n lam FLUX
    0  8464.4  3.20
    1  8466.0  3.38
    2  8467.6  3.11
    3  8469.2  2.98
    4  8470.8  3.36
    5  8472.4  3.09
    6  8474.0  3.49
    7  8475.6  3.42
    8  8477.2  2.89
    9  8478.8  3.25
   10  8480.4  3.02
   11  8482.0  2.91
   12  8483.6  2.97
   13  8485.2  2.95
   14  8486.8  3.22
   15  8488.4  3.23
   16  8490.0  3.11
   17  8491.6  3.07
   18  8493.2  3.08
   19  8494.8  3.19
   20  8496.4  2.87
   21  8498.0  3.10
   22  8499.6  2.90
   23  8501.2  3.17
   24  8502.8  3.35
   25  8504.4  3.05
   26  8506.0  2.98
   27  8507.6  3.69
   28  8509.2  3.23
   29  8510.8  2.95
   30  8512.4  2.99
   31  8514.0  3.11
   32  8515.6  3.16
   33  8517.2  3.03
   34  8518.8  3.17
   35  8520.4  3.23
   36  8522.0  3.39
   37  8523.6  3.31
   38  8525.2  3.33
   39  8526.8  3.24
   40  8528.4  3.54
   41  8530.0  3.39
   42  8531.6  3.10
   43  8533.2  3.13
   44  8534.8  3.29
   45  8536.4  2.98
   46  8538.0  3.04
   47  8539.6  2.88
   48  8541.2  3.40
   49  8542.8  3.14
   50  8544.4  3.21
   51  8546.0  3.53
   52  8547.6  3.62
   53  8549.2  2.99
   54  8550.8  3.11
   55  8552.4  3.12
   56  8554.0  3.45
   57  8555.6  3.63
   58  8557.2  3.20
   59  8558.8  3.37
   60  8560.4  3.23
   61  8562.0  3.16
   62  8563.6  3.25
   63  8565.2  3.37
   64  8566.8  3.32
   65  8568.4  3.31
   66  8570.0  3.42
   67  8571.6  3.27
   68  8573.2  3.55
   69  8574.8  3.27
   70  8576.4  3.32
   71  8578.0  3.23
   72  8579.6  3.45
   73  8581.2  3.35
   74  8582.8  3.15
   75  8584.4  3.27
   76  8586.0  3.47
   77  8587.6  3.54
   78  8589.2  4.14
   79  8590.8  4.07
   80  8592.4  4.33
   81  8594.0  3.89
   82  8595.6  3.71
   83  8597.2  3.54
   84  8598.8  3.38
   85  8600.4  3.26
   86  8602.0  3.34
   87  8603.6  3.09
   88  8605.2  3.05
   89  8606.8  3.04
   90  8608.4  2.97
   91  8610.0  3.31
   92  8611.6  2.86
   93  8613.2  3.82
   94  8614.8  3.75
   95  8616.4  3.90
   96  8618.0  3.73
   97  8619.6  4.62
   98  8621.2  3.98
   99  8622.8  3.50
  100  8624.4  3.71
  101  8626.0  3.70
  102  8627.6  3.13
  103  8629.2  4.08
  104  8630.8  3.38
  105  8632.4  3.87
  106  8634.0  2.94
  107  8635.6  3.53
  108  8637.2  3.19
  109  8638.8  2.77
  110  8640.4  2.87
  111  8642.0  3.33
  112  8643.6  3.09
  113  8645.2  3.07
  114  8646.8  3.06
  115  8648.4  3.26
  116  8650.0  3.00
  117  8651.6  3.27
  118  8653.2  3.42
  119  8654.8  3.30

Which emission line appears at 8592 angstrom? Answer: H-alpha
